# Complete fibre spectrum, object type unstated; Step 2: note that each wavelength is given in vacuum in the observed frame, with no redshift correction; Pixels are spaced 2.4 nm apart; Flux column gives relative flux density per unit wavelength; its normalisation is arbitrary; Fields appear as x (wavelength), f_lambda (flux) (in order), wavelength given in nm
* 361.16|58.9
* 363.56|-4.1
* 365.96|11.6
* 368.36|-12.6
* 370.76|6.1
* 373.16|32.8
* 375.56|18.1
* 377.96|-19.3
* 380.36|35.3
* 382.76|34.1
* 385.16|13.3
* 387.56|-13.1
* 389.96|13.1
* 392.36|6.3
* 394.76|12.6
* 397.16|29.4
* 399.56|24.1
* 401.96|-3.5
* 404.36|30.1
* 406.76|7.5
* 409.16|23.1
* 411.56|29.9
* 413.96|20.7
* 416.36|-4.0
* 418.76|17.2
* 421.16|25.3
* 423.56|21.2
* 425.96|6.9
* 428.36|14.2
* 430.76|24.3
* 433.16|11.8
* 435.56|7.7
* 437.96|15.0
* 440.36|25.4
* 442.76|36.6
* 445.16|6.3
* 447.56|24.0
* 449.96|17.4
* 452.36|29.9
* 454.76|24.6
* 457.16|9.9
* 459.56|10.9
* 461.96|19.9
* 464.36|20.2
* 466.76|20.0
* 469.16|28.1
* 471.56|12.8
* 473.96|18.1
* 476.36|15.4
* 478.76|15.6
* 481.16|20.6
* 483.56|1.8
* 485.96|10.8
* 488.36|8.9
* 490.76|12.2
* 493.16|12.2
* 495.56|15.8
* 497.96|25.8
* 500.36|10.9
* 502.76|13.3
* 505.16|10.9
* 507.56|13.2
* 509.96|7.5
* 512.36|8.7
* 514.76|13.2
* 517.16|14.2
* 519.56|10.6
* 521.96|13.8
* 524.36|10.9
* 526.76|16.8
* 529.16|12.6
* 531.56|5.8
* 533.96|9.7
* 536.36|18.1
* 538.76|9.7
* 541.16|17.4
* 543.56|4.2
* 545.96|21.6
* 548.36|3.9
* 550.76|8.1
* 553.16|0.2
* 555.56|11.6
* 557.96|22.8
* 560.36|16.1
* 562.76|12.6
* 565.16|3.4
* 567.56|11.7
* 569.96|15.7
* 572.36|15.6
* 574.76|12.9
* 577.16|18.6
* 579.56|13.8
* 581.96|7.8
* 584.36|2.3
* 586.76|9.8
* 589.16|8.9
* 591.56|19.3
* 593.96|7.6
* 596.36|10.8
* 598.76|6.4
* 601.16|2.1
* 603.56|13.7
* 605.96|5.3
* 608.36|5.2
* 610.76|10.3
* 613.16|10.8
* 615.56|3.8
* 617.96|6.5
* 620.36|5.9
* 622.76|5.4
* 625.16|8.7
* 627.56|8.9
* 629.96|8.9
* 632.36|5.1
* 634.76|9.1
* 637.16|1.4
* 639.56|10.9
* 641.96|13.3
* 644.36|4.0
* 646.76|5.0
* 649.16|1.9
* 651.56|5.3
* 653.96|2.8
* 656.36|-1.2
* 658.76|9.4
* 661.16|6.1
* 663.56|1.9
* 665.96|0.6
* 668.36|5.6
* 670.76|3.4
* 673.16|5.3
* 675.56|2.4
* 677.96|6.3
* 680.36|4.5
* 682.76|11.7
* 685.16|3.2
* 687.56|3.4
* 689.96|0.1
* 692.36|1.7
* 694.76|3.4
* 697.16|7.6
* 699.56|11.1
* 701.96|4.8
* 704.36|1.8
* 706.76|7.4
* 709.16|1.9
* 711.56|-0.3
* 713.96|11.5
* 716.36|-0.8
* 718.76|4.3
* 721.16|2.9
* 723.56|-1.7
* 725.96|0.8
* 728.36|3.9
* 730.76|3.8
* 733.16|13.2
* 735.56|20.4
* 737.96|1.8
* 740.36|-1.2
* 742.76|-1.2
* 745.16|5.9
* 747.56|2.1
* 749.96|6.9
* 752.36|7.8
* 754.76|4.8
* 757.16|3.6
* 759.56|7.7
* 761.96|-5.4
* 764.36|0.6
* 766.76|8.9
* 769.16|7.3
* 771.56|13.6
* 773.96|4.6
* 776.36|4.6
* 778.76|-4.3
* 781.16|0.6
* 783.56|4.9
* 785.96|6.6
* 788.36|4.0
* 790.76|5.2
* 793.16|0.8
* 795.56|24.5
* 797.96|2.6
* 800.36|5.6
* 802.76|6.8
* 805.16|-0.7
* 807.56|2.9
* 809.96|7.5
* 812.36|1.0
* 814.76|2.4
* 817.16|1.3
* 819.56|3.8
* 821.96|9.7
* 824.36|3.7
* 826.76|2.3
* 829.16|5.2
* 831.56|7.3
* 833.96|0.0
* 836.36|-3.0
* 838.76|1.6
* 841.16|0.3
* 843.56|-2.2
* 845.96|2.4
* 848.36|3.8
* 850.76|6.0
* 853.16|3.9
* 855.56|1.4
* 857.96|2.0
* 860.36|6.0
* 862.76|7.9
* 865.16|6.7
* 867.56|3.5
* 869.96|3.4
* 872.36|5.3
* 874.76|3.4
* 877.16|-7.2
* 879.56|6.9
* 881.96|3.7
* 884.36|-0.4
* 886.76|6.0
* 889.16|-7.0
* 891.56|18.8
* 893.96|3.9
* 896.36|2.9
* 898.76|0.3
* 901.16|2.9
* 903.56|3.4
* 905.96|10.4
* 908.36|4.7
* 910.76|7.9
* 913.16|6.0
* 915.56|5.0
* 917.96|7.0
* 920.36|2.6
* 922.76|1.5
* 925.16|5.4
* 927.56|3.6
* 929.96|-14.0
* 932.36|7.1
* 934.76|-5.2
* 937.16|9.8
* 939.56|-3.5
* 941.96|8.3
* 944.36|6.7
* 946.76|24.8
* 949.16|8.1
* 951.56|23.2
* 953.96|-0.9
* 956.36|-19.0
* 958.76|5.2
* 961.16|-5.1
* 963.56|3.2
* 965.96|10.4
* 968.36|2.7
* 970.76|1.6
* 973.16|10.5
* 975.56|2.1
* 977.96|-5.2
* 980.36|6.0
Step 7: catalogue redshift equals 0.121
